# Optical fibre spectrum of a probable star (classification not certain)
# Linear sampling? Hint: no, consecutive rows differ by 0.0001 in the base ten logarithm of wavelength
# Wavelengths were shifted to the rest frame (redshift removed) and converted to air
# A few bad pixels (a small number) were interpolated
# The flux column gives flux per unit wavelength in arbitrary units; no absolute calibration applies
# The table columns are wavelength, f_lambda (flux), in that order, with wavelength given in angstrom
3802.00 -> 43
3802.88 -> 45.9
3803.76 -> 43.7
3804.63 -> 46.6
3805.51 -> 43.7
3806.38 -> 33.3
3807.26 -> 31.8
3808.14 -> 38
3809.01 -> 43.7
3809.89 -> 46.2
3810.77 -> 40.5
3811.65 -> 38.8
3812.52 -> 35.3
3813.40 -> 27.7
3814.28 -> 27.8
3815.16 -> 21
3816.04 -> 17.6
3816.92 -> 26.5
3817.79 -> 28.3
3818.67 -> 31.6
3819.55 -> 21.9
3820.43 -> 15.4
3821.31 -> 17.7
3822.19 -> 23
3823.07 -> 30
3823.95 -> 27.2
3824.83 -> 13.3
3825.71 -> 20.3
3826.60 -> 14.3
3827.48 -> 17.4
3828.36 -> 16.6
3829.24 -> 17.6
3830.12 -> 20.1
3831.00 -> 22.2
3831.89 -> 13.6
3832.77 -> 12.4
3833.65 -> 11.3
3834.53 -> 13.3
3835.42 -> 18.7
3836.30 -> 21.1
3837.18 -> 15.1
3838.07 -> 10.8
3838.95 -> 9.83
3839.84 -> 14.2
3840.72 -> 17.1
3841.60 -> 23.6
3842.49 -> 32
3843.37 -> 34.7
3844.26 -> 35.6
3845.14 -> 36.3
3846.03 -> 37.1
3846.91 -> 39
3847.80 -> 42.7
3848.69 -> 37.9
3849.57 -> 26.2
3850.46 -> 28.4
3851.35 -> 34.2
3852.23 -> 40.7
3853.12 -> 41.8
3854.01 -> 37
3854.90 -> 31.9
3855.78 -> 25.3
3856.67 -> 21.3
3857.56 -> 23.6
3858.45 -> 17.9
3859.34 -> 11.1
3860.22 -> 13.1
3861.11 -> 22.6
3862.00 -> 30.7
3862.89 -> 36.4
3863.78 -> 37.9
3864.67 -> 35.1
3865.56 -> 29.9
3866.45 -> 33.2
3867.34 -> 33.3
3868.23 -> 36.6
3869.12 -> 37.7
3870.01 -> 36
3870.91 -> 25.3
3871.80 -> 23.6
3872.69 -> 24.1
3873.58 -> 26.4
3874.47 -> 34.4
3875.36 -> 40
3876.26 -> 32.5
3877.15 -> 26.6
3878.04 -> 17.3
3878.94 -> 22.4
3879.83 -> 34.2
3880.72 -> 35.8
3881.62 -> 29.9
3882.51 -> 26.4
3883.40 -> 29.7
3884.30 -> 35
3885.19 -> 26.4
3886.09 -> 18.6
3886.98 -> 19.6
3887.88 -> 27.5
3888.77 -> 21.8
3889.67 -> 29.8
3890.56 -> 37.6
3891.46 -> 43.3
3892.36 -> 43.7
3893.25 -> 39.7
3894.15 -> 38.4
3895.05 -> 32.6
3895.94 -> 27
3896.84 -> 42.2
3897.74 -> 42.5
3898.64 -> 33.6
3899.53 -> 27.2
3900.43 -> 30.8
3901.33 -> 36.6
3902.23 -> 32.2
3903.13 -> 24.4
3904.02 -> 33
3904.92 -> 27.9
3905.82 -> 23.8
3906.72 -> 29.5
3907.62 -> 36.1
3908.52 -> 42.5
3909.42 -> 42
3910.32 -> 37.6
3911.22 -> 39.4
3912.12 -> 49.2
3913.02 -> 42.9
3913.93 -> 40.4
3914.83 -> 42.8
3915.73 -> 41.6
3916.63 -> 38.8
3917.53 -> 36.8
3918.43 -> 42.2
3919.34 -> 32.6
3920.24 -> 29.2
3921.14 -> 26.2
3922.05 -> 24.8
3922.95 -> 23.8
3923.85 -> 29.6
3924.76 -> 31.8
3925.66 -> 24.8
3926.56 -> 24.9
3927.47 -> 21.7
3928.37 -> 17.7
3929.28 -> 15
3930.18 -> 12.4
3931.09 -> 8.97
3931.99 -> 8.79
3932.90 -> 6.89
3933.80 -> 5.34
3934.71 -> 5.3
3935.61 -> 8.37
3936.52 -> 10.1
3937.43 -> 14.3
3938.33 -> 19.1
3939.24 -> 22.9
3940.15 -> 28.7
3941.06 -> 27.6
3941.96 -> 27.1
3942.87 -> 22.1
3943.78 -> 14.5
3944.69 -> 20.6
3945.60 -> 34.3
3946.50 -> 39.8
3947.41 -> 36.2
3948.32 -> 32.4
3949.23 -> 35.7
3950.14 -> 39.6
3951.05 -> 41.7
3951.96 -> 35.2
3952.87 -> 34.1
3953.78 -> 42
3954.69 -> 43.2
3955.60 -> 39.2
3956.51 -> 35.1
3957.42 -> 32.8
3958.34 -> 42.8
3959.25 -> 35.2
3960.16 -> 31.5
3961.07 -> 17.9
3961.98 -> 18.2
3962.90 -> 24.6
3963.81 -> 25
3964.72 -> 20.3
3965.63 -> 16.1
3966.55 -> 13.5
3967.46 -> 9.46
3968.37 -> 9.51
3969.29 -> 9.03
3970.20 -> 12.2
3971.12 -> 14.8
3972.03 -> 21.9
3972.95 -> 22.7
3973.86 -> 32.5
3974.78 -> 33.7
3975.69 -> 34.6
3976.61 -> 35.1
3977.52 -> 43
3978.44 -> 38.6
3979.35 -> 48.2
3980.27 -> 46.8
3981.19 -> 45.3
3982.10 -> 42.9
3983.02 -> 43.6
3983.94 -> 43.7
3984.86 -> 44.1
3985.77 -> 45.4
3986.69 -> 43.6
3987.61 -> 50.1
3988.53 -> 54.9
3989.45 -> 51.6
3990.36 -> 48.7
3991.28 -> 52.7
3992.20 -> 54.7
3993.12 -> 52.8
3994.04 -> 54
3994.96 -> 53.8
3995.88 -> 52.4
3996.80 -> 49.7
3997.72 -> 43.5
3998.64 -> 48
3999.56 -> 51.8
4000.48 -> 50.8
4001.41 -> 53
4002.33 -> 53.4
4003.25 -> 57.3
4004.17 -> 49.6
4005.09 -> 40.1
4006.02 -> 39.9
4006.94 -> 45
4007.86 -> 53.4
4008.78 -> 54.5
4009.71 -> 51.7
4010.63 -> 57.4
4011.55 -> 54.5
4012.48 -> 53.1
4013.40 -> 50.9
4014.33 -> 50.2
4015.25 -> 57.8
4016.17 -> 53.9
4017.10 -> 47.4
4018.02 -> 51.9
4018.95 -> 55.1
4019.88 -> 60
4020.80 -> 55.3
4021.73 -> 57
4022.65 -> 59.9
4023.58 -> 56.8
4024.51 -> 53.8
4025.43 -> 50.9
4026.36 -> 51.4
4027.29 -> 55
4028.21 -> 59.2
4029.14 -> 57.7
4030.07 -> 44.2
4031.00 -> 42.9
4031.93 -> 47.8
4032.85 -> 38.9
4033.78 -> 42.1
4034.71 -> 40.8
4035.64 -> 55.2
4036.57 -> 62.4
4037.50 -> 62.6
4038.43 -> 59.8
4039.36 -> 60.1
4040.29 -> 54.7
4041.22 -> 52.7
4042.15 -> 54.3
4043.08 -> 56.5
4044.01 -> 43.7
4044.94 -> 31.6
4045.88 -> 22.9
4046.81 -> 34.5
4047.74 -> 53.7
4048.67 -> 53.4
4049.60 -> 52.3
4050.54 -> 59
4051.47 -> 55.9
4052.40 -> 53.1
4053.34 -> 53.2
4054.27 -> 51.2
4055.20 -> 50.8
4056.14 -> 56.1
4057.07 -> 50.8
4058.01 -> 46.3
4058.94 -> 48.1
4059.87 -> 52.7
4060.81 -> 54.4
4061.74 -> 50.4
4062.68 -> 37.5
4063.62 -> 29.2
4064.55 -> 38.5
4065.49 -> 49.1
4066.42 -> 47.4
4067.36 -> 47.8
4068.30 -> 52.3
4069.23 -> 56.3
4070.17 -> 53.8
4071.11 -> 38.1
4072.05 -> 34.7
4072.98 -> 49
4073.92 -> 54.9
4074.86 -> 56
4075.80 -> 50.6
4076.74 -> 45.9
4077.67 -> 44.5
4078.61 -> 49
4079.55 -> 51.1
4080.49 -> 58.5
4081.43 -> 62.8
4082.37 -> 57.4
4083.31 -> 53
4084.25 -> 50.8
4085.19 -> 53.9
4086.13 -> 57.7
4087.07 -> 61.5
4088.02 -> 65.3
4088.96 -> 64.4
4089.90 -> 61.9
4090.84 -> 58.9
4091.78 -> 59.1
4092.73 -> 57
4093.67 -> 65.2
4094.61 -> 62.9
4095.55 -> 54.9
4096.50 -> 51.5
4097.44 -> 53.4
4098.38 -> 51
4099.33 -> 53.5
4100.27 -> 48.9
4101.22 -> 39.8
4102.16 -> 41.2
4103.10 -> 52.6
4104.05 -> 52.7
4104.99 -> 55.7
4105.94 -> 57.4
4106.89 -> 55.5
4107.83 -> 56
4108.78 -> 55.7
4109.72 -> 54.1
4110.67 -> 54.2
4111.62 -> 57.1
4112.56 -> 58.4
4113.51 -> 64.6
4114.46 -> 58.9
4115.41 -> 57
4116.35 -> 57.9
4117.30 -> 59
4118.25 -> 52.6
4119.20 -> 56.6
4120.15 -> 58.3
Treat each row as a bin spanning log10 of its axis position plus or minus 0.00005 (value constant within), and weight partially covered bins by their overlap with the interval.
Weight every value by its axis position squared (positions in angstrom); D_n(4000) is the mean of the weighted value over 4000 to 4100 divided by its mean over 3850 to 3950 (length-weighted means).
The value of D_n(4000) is 1.93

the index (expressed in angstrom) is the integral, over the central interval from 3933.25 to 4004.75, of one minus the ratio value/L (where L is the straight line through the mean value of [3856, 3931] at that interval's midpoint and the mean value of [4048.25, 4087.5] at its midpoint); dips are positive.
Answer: 9.6 angstrom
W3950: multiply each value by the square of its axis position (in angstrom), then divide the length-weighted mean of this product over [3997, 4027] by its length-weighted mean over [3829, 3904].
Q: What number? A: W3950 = 2.0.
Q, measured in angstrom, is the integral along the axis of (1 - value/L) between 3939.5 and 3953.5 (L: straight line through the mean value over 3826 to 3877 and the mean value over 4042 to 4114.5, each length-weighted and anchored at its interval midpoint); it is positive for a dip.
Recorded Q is 2.2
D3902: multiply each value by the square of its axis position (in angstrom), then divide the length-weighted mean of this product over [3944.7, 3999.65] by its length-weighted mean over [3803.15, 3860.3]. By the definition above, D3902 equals 1.47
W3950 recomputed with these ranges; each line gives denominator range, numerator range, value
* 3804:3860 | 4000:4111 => 2.19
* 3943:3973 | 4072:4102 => 2.13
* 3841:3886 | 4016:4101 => 1.88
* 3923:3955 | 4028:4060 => 2.20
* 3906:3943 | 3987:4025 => 2.05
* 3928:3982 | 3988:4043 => 2.08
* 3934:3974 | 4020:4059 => 2.12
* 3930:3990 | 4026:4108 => 1.87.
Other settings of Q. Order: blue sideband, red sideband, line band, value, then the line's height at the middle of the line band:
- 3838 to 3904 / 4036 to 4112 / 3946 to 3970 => 6.3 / 39.6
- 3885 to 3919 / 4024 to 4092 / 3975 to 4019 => -4.1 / 44.7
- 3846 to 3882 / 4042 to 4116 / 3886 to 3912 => 0.3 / 33.9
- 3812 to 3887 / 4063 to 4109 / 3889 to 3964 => 9.6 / 34.8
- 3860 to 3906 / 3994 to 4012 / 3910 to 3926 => 0.6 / 36.7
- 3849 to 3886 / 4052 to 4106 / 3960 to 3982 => 7.8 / 40.5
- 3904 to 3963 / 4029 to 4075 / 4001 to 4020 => -4.5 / 41.9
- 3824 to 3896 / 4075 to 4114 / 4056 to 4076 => 1.5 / 51.7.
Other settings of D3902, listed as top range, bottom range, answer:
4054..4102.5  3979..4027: 1.06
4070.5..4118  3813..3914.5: 2.14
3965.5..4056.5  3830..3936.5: 1.76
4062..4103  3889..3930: 1.70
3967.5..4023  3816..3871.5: 1.92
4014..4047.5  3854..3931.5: 1.79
